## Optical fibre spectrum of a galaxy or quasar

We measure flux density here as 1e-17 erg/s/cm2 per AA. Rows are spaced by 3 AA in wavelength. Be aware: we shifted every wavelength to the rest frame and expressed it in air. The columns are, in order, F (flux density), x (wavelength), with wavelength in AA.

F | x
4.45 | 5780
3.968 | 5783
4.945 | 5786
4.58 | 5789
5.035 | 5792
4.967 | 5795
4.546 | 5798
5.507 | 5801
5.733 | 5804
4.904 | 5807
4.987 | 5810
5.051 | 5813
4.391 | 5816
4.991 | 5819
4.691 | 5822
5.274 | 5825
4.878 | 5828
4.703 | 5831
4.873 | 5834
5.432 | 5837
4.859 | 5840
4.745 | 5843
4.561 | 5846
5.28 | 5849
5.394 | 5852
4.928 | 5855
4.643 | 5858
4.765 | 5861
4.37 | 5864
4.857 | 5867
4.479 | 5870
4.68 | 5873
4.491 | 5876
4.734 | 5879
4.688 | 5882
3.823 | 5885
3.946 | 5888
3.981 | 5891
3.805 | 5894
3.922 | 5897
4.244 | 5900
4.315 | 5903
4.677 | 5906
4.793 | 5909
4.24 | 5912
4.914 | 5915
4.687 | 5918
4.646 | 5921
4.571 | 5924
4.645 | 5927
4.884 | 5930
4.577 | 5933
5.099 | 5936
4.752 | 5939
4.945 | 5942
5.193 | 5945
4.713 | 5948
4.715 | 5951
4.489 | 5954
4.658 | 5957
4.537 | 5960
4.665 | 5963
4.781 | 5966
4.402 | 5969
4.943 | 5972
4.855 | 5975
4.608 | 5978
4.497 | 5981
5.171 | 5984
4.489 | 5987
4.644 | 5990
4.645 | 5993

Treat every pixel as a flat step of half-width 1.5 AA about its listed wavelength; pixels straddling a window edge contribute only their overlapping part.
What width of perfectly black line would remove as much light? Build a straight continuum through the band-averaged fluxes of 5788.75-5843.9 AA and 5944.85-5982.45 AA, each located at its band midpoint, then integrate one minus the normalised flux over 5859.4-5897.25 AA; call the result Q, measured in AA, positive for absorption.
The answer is 3.8 AA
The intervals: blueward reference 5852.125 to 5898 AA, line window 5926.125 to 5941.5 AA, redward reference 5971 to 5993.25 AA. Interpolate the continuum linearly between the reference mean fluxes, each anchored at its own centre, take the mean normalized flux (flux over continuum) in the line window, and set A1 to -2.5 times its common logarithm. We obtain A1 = -0.048 mag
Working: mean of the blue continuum 4.44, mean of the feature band 4.81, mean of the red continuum 4.73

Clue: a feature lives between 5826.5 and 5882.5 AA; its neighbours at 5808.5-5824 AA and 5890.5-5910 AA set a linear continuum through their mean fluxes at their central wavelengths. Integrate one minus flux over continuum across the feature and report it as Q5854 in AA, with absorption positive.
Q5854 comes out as -3.0 AA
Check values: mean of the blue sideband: 4.84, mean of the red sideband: 4.25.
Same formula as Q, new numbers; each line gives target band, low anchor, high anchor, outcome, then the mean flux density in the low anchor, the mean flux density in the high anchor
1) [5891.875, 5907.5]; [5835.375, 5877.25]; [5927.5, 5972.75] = 2.0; 4.82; 4.75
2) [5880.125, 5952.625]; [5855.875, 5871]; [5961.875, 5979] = 2.2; 4.64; 4.71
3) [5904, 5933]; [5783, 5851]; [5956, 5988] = 0.7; 4.93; 4.7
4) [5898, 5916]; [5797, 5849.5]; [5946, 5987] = 1.1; 4.97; 4.69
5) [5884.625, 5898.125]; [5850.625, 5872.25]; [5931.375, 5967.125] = 2.5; 4.77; 4.76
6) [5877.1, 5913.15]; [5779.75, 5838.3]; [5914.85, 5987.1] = 4.0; 4.9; 4.74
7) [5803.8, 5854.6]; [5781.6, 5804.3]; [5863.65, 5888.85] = -2.9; 4.87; 4.47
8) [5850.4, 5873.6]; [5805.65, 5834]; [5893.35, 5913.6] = -0.9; 4.87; 4.31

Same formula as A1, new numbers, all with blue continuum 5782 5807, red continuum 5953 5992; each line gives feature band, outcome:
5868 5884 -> 0.050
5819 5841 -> -0.019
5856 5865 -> 0.048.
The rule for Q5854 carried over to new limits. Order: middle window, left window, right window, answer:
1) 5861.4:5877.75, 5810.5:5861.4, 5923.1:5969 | 0.9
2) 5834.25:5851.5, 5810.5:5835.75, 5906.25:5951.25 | -0.5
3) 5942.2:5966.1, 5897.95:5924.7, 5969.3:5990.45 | -0.3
